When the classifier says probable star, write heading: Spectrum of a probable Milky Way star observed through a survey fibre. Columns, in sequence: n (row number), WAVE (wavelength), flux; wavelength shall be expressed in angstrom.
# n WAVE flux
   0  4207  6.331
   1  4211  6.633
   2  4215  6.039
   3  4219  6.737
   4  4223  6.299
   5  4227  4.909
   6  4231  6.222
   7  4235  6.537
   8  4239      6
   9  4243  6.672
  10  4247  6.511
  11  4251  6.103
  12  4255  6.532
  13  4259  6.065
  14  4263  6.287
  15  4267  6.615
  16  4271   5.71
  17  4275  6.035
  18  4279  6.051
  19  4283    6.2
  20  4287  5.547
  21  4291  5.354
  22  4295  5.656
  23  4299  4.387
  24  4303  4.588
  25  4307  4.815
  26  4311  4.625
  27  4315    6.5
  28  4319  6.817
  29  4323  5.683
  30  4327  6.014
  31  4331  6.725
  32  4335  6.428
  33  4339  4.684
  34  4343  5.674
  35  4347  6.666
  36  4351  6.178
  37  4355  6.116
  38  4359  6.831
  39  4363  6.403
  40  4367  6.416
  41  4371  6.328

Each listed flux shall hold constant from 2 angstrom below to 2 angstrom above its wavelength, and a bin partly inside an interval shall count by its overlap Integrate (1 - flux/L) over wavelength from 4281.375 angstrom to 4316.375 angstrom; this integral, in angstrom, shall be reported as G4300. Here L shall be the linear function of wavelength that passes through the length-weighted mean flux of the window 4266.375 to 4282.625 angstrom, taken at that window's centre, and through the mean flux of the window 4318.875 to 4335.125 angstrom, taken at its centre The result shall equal 5.1 angstrom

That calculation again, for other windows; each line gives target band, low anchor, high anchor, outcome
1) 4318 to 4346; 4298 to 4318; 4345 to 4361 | -1.0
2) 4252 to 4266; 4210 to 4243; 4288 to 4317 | -1.4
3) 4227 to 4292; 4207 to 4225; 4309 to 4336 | 1.7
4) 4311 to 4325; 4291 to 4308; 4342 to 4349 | -1.6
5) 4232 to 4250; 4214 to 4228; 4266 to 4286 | -1.0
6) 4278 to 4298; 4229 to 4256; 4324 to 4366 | 1.9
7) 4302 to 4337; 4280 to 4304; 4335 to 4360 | -0.9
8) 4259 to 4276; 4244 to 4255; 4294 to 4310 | -0.9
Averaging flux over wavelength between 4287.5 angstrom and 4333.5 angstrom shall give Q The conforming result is 5.57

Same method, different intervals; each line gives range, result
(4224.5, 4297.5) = 6.05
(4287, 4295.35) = 5.49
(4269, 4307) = 5.47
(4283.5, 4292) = 5.59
